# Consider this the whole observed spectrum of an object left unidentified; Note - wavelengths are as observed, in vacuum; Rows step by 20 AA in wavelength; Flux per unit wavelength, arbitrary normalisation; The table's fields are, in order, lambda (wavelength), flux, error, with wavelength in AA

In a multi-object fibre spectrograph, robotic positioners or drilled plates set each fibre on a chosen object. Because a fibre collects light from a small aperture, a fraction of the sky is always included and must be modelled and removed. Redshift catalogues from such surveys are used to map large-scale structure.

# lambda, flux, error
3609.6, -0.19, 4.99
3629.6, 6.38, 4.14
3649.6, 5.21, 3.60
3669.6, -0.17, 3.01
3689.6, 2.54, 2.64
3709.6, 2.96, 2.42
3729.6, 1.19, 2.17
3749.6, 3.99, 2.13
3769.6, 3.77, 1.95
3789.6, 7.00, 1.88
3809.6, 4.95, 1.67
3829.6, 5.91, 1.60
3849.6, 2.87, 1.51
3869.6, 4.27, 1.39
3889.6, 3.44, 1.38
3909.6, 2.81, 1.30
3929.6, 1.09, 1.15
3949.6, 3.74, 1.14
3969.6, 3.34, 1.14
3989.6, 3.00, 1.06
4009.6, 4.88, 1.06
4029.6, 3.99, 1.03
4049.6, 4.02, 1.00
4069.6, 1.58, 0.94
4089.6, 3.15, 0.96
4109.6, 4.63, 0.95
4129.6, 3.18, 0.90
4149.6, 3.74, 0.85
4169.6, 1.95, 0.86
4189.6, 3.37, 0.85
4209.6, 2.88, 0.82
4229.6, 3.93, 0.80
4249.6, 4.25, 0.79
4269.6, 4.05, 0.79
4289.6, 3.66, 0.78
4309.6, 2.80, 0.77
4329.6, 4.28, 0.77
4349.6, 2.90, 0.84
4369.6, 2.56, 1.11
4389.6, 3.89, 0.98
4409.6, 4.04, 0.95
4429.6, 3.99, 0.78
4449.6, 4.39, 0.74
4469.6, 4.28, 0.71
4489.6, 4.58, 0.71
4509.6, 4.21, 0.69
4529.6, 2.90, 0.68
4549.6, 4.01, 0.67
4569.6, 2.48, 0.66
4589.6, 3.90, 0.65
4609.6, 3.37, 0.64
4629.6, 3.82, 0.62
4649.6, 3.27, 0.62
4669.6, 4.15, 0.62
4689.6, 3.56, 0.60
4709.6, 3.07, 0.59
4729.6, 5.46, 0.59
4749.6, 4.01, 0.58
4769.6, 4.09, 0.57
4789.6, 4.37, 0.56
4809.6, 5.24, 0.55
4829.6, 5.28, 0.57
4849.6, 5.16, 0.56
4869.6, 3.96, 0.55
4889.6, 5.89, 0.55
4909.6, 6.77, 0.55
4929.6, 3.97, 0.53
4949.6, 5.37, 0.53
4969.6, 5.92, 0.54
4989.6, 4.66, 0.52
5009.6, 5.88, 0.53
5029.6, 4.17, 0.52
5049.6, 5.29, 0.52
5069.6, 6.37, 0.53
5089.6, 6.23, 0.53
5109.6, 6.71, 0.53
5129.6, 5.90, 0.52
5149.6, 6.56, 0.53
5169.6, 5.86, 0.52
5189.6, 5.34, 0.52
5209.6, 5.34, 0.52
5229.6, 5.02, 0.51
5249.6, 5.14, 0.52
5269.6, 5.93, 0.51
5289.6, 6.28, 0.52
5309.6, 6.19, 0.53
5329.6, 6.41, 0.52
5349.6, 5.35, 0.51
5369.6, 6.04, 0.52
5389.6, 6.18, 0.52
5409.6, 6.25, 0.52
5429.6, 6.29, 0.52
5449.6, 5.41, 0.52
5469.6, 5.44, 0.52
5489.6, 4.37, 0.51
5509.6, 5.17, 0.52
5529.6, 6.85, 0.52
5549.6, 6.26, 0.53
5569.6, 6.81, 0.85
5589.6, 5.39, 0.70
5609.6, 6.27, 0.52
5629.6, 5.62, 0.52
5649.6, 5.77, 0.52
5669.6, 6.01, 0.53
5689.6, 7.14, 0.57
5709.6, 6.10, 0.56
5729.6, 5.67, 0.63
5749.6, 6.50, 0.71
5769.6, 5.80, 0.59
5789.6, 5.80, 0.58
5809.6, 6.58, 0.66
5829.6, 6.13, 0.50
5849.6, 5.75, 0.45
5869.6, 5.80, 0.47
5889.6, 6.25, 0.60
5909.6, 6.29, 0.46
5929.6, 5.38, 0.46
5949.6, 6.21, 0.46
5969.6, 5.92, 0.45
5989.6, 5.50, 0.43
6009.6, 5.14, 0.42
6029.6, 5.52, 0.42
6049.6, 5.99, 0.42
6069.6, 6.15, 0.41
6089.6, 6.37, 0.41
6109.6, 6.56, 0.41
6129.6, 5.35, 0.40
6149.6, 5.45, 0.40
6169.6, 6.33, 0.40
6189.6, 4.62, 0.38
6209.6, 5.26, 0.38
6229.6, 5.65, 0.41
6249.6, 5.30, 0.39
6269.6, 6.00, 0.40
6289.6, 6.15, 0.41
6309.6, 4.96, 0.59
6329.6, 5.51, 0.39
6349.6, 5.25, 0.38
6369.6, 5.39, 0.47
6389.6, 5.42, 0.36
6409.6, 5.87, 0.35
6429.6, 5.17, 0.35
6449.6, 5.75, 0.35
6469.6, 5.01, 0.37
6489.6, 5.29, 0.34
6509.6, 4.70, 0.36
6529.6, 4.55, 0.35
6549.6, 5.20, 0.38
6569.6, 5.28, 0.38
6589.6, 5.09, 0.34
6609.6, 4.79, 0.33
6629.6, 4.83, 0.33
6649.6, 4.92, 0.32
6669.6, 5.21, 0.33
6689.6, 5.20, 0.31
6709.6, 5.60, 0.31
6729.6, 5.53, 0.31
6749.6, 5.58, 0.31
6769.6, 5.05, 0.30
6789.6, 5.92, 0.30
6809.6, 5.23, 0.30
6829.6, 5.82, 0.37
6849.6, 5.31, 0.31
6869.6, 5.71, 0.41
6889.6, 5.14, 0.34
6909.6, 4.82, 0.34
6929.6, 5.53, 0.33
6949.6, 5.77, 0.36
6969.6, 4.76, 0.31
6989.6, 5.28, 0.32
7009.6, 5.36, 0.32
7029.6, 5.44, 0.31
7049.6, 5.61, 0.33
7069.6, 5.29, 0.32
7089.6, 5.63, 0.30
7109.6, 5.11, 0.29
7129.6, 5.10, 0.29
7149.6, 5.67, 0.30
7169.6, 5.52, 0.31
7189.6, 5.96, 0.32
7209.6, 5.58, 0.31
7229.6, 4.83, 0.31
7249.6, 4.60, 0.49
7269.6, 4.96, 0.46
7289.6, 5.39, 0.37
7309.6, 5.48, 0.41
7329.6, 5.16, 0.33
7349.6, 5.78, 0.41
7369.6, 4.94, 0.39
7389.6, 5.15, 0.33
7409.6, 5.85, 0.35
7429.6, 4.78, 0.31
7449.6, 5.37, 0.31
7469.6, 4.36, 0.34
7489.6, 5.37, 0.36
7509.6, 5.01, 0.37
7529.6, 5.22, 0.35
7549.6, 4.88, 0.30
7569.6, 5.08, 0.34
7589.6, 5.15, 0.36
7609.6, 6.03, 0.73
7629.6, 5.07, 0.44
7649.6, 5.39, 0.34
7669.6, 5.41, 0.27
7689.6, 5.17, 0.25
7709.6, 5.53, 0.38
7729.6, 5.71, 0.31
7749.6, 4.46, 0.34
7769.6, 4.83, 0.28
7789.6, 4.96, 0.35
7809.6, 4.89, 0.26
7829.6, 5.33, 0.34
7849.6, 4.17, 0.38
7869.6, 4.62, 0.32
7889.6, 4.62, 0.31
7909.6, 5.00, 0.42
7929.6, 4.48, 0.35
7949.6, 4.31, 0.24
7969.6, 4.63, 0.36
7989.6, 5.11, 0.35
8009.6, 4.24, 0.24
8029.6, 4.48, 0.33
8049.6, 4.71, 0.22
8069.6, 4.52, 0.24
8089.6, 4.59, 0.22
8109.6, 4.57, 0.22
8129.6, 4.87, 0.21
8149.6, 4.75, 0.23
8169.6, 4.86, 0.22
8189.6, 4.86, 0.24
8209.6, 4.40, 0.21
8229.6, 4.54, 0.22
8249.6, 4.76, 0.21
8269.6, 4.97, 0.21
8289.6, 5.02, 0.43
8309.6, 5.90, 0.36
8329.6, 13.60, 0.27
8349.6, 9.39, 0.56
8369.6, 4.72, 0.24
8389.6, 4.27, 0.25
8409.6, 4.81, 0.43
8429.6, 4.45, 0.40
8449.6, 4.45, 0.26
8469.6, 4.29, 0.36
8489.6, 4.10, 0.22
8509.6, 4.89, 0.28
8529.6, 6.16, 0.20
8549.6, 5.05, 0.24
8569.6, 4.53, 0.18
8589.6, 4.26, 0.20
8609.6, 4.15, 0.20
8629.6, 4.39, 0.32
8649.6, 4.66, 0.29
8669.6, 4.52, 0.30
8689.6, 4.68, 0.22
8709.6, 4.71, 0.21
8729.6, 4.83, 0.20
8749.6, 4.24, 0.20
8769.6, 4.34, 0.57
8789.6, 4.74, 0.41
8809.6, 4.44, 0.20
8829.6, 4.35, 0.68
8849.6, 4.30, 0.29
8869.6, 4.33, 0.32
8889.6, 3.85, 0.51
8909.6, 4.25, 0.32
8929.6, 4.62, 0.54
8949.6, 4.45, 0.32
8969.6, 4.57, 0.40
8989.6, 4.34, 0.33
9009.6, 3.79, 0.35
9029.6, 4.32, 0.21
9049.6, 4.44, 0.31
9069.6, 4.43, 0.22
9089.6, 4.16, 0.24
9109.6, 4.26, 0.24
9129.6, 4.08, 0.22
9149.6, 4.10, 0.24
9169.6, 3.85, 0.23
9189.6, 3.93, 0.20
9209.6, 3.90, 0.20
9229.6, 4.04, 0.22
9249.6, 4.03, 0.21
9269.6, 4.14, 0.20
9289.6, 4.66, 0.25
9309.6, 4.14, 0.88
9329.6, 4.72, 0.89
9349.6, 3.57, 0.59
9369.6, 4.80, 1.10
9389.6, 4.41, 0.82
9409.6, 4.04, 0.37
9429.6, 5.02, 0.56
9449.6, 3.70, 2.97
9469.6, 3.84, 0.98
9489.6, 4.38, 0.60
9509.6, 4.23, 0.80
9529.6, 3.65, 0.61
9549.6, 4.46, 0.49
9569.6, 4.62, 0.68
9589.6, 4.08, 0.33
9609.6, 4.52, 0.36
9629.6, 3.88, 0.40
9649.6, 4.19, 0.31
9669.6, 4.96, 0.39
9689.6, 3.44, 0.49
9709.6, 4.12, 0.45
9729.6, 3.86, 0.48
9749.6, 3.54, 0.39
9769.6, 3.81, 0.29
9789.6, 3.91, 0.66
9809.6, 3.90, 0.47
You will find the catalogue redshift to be 0.268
